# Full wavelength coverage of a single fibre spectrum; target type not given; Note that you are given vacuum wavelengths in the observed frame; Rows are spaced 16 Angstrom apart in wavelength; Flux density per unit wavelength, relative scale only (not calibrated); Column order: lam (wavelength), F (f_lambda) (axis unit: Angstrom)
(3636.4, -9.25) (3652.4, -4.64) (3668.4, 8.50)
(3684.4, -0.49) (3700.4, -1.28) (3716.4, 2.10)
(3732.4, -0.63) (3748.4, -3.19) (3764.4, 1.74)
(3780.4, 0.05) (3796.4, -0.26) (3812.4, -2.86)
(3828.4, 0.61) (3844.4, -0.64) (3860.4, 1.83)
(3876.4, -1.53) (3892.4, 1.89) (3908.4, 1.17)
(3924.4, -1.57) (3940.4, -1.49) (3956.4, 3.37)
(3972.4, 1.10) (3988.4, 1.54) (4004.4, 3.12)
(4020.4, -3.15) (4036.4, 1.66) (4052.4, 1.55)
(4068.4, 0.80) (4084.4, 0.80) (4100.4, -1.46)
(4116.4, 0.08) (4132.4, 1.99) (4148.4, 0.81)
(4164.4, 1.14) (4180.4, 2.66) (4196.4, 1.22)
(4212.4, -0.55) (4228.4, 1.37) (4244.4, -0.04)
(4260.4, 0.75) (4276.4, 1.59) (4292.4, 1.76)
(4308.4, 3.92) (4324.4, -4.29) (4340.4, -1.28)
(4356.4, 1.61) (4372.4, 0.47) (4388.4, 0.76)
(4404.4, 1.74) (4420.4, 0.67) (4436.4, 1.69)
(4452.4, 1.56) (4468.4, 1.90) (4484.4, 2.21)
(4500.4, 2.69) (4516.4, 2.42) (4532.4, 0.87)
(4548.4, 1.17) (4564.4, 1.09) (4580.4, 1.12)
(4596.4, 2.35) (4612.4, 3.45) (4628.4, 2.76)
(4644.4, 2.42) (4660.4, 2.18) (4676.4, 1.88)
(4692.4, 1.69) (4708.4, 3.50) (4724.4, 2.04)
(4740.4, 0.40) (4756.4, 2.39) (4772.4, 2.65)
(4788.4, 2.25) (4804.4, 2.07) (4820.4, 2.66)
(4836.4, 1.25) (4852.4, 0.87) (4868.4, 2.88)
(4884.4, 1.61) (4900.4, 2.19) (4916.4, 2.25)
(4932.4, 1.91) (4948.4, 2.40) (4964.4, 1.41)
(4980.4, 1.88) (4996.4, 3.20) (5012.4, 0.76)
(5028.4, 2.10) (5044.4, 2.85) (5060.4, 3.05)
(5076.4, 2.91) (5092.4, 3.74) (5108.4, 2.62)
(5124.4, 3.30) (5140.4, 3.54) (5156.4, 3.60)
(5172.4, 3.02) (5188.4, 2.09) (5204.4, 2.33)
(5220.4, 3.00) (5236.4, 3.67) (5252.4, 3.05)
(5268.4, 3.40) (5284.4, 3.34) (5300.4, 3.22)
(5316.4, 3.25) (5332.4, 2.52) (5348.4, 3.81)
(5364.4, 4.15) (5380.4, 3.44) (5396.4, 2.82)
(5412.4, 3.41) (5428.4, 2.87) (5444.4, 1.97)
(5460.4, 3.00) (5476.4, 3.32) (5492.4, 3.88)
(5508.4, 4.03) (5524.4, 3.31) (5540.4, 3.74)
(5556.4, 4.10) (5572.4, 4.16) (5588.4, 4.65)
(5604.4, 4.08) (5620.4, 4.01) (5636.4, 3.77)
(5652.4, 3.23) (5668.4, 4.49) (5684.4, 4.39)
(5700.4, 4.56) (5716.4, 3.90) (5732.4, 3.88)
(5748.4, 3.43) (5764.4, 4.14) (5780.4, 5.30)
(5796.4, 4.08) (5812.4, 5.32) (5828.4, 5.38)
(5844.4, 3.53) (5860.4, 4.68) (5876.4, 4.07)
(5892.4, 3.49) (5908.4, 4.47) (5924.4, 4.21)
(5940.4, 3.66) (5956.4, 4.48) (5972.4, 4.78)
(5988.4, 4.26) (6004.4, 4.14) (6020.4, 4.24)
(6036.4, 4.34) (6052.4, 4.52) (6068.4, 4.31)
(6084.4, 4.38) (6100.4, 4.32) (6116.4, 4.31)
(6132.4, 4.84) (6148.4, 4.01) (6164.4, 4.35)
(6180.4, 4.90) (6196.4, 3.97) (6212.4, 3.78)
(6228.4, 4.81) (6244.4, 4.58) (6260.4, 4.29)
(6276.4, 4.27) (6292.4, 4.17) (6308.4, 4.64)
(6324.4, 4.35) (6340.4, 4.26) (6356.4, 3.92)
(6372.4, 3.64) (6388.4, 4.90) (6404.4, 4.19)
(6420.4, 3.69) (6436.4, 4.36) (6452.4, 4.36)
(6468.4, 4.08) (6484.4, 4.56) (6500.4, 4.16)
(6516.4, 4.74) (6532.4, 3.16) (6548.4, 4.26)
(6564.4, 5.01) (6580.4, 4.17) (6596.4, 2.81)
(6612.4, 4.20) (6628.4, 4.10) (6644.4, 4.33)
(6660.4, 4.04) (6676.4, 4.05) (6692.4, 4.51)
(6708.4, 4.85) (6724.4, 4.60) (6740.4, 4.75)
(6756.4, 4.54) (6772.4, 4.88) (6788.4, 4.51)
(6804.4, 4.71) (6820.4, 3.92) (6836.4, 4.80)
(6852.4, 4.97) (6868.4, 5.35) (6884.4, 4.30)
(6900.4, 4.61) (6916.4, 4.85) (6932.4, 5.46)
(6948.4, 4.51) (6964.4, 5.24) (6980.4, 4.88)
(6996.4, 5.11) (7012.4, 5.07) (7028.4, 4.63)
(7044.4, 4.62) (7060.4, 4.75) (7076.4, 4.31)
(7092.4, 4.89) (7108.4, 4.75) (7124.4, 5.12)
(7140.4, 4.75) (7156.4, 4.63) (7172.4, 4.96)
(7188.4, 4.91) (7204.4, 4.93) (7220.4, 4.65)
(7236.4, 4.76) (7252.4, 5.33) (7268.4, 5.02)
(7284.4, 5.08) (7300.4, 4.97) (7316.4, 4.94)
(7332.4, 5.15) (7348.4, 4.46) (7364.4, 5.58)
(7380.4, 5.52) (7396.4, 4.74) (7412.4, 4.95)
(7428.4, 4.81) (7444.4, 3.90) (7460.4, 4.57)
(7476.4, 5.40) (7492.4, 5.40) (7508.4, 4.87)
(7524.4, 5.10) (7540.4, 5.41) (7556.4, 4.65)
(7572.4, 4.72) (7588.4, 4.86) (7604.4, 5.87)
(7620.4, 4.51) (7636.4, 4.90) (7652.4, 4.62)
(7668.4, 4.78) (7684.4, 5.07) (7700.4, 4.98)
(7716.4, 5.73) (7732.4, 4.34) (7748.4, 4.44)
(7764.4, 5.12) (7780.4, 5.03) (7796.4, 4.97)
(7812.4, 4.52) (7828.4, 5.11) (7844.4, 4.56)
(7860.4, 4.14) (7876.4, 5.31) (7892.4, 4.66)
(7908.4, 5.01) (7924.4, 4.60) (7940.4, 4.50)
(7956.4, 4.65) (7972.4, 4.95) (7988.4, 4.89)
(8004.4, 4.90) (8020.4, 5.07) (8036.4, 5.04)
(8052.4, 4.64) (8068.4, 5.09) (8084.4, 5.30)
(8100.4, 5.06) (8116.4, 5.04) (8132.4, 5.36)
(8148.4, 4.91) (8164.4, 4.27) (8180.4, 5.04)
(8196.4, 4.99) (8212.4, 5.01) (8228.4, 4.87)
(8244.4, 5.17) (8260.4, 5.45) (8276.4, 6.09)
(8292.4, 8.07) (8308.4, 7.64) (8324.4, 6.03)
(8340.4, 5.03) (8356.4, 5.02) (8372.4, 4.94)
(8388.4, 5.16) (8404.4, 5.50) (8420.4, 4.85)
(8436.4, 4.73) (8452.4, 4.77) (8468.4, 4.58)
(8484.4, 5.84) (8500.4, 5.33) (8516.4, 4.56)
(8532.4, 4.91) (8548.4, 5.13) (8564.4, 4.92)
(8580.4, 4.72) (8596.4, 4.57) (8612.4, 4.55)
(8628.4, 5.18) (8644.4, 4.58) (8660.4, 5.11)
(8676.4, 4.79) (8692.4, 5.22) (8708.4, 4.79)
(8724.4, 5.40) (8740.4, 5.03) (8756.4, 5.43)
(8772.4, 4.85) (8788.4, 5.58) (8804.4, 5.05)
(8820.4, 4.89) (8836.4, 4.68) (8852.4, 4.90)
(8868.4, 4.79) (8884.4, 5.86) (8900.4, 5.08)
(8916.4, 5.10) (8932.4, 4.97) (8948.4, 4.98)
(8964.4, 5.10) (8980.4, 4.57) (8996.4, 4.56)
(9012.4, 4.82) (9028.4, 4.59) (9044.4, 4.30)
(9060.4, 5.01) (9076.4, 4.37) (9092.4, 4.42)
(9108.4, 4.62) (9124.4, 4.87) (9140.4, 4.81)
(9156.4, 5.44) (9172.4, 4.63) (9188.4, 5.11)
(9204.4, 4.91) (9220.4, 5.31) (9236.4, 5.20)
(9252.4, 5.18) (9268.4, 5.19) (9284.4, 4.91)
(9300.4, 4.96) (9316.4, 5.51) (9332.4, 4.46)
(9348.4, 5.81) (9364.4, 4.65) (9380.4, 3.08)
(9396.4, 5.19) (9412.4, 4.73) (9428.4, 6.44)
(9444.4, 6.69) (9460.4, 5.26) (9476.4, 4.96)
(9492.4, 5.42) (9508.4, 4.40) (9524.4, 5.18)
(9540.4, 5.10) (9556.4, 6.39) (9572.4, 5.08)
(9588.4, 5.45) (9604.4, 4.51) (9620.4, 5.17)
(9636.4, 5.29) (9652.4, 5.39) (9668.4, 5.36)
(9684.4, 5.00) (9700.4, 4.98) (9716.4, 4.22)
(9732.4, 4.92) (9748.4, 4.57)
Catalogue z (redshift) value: 0.26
